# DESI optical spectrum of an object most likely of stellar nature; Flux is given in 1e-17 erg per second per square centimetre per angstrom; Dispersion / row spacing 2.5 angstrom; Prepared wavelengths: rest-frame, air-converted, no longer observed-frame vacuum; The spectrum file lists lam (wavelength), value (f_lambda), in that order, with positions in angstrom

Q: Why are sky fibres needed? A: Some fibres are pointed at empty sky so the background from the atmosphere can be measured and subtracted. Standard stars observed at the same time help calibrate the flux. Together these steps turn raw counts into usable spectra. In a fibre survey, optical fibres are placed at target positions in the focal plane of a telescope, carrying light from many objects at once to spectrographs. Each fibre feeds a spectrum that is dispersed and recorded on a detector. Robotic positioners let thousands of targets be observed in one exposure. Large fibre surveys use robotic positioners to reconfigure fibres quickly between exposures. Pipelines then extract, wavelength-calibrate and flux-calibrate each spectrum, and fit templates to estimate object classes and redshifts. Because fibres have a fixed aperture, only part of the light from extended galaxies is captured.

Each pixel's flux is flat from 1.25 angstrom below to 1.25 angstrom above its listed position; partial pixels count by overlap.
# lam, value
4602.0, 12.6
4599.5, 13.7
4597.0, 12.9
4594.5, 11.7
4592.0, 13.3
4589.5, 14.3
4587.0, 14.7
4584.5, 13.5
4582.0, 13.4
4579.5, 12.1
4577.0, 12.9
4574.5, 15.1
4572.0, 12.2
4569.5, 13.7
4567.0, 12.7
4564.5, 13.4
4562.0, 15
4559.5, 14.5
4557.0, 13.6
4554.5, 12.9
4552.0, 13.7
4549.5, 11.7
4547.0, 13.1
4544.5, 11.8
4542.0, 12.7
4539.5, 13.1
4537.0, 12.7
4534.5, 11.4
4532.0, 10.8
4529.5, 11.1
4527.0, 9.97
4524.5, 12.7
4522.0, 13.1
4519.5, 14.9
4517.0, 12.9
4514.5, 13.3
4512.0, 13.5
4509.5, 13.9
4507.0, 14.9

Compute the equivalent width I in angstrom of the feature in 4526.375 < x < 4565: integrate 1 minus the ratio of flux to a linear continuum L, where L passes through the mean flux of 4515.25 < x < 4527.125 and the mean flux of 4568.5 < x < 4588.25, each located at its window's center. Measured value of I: 1.7 angstrom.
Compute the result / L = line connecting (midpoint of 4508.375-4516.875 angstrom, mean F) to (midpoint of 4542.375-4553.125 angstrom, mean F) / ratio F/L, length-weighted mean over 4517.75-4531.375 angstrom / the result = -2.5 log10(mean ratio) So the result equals 0.07 mag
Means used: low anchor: 13.5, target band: 12.3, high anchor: 12.6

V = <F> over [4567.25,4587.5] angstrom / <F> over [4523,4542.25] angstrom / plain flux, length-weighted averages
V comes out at 1.13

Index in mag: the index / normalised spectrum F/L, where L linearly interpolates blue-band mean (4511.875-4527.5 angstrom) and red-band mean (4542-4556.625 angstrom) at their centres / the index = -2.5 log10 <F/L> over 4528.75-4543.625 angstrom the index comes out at 0.07 mag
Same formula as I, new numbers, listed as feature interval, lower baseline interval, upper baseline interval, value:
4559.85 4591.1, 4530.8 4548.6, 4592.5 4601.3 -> -2.5 angstrom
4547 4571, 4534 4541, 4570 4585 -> -1.0 angstrom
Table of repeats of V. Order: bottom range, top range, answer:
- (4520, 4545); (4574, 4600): 1.11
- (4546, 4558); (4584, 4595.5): 1.04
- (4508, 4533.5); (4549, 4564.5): 1.08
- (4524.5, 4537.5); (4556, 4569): 1.23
